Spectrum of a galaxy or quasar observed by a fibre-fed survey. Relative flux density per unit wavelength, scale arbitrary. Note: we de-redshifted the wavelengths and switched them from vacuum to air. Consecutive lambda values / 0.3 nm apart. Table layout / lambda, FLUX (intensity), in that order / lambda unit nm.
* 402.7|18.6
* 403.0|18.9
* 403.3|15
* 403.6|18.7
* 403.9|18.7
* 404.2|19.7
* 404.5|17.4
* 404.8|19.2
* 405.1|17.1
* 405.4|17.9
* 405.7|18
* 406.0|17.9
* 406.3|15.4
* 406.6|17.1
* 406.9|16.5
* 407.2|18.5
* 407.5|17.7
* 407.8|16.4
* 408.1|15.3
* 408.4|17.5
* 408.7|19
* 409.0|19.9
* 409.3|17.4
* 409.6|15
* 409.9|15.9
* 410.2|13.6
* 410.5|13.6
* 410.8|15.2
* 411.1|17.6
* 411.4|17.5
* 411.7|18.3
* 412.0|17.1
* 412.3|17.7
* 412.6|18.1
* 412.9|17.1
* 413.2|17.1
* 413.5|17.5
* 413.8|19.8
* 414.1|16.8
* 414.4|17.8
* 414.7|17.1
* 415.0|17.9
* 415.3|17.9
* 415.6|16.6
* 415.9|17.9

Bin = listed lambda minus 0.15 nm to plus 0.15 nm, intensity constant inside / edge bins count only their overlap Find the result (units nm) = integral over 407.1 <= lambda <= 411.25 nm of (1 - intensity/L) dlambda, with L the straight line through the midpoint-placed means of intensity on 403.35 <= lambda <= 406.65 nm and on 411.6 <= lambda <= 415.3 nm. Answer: 0.28 nm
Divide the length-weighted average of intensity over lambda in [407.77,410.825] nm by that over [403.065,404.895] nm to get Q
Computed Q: 0.9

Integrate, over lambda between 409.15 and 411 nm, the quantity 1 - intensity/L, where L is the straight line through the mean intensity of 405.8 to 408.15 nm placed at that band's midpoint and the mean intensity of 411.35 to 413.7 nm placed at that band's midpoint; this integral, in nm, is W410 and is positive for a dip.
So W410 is 0.227 nm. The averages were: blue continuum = 16.9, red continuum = 17.6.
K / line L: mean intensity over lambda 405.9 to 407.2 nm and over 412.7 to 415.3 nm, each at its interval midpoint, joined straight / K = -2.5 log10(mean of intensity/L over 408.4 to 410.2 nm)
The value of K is 0.00 mag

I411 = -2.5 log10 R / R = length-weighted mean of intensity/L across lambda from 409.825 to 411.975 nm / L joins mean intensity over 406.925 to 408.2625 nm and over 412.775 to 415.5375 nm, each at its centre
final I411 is 0.083 mag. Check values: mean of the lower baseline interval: 16.9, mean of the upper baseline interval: 17.6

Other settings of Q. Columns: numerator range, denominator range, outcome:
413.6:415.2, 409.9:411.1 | 1.21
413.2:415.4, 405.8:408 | 1.04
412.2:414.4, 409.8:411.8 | 1.12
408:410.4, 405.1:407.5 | 0.96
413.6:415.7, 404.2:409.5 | 1.01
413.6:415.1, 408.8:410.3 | 1.08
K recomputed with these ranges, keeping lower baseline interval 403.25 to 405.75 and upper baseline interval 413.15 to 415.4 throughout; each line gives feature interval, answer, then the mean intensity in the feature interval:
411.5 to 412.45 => 0.01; 17.7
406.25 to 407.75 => 0.06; 17.1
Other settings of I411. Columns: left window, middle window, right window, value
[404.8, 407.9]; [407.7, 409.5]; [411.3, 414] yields 0.00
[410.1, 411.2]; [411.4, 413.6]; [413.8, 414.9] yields -0.08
